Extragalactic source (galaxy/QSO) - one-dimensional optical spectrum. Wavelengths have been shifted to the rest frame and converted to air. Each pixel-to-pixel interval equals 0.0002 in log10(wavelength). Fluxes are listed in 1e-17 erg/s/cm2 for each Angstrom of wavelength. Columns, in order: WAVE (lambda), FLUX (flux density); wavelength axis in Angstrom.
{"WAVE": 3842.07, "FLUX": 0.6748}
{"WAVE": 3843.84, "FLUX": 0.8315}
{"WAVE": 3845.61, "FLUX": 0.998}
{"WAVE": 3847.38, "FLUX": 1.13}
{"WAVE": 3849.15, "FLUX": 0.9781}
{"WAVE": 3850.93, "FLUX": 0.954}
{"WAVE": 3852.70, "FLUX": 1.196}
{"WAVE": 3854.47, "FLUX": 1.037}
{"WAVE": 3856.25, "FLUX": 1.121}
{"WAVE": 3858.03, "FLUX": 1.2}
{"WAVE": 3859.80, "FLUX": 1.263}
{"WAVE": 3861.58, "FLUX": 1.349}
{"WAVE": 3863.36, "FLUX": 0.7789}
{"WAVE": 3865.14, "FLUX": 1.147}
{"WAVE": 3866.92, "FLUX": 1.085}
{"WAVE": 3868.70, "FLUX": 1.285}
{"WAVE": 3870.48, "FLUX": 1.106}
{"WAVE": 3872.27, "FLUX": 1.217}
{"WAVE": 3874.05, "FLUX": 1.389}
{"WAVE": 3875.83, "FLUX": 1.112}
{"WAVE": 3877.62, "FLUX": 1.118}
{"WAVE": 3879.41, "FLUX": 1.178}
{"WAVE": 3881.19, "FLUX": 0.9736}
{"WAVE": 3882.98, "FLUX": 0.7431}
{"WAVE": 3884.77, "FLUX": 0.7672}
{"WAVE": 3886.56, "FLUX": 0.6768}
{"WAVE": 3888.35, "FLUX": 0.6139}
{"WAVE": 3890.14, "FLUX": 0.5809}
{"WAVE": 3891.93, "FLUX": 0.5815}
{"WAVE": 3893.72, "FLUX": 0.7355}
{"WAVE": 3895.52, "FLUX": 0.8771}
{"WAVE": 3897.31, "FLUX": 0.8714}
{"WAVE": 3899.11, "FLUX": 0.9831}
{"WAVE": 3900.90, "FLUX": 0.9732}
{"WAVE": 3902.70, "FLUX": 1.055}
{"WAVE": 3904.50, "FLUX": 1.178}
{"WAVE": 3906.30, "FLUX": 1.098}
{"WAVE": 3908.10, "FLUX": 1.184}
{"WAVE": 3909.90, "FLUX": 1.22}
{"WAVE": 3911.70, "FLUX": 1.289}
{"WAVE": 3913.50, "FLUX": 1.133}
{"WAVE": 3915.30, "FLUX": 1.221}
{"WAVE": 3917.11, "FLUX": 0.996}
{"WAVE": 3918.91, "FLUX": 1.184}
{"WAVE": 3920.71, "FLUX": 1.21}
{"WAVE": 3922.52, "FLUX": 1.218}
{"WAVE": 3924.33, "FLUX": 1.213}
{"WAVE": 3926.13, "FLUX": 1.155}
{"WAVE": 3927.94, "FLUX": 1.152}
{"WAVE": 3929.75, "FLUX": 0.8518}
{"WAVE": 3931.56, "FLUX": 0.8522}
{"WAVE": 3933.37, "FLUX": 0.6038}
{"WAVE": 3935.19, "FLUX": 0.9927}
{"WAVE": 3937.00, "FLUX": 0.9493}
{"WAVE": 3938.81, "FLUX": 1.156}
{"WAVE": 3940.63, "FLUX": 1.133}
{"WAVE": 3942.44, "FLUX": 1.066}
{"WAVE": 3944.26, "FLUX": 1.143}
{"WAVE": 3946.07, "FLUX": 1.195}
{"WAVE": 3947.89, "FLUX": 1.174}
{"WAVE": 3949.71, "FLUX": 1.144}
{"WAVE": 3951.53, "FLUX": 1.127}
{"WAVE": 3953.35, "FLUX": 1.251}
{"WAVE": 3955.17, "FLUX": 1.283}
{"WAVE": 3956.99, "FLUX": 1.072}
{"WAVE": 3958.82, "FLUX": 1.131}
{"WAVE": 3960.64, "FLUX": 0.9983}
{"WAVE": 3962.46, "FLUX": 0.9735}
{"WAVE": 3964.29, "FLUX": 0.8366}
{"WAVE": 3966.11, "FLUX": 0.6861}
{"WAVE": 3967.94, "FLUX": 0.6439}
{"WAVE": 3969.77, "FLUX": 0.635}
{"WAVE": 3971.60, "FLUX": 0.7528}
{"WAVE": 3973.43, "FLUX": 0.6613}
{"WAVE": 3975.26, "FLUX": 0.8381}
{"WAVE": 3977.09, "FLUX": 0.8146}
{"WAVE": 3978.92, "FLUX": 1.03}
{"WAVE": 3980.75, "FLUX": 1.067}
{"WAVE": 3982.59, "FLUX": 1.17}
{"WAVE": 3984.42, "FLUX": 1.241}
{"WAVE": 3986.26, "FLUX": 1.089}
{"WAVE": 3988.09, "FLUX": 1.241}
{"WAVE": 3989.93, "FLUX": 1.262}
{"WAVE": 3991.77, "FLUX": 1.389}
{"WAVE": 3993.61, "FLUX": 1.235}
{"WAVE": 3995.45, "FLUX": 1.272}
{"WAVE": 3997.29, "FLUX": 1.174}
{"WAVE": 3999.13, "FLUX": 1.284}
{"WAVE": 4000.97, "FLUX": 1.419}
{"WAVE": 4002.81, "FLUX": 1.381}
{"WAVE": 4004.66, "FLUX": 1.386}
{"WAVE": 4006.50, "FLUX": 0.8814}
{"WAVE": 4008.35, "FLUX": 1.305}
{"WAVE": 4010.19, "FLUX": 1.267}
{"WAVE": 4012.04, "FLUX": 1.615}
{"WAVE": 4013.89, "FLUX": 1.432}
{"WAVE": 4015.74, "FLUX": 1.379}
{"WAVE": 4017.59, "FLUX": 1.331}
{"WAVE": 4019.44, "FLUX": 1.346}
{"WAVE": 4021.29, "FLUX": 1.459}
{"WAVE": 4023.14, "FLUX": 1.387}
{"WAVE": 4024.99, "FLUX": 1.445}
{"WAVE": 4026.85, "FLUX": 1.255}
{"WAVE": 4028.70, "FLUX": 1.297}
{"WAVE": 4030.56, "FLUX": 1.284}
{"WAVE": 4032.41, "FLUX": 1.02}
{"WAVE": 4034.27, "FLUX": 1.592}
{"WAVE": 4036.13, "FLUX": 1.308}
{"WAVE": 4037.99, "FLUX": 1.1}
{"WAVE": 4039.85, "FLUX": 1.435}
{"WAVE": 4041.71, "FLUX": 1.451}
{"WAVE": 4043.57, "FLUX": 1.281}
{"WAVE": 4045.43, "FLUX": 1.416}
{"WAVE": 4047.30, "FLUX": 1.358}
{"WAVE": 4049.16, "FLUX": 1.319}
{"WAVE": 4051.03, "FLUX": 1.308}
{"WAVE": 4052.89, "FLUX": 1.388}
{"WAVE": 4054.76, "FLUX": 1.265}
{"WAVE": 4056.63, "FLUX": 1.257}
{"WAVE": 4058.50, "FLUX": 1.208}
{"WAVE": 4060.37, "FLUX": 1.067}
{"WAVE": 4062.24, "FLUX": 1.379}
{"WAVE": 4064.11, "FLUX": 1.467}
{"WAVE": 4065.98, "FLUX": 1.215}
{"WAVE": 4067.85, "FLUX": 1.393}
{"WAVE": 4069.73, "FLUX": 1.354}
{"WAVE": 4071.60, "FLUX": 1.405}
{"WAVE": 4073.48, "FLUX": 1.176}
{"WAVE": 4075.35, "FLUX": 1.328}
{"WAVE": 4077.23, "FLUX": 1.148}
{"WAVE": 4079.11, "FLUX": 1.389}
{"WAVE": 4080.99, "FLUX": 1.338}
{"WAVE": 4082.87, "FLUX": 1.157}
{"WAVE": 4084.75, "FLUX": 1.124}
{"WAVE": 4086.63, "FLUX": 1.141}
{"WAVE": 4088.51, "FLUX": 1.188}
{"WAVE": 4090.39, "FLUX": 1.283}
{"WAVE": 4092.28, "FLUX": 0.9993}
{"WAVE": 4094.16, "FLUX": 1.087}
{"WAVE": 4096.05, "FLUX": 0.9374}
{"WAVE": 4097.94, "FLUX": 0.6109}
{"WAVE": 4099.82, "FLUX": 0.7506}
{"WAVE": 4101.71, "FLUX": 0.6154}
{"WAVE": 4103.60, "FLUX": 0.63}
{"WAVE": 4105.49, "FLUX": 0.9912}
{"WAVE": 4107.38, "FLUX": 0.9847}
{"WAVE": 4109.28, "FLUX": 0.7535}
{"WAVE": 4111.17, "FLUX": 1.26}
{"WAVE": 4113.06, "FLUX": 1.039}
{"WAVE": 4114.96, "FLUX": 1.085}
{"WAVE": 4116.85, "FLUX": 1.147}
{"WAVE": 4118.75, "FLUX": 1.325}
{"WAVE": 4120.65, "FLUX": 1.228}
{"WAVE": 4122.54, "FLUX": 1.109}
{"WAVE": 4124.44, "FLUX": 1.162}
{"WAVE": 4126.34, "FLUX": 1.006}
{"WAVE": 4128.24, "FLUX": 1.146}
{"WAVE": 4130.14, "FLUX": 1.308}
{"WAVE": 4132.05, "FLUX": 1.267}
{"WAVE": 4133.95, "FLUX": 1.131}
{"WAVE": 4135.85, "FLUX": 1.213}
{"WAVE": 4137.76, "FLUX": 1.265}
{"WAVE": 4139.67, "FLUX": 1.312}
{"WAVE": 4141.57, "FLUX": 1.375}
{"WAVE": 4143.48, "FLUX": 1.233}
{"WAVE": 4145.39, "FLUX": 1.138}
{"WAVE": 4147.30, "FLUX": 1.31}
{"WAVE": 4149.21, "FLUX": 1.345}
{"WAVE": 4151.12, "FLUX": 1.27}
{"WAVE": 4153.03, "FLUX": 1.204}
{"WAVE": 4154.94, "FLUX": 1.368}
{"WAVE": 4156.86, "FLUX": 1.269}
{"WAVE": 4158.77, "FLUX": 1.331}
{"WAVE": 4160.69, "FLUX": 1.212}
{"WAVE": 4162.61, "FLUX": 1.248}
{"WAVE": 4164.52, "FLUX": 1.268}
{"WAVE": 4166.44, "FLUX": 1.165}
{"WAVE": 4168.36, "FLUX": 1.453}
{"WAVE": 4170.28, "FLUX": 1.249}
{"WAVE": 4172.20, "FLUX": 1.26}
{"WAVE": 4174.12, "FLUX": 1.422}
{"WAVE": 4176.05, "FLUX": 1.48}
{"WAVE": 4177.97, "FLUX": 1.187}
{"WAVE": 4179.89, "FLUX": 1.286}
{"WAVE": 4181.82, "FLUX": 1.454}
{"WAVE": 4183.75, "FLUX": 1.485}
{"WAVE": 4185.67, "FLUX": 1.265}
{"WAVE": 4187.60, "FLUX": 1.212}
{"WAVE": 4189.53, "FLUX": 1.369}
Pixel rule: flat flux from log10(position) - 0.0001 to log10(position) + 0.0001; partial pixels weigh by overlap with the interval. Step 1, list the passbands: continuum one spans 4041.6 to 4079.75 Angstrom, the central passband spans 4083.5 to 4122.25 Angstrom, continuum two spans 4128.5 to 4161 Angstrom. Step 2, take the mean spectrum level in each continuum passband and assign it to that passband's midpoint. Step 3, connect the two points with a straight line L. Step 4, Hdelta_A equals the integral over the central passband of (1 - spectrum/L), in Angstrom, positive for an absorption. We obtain 8.3 Angstrom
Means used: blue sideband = 1.31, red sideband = 1.27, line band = 1.01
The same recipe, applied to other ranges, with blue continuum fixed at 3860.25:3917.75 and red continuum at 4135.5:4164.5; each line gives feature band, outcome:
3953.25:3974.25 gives 3.70 Angstrom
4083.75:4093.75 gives 0.58 Angstrom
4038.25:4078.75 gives -4.40 Angstrom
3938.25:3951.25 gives -0.86 Angstrom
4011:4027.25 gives -3.74 Angstrom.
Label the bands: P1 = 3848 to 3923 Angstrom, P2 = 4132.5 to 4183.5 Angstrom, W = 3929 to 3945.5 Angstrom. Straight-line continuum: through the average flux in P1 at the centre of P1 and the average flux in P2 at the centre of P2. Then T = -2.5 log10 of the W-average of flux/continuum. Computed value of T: 0.12 mag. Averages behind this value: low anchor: 1.04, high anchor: 1.29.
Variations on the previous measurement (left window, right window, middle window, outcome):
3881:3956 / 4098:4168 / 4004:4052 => -0.22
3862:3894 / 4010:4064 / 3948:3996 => 0.15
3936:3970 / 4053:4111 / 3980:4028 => -0.21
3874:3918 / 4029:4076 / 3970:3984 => 0.26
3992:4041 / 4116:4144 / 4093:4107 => 0.46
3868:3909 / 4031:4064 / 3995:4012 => -0.06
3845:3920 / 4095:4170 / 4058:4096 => -0.11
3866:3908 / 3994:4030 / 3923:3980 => 0.17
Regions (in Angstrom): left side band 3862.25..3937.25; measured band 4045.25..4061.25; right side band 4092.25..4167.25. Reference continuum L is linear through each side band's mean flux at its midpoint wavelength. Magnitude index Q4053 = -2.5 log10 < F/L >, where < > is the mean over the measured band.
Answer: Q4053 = -0.17 mag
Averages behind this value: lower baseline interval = 1.01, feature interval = 1.28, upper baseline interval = 1.13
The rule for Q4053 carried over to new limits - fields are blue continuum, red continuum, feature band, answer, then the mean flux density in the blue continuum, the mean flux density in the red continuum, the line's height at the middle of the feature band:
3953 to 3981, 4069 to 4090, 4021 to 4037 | -0.21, 0.907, 1.25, 1.1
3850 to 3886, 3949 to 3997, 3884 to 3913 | 0.17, 1.1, 1.03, 1.08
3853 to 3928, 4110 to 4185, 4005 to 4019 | -0.15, 1.05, 1.26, 1.15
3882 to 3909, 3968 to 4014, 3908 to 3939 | -0.15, 0.862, 1.14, 0.943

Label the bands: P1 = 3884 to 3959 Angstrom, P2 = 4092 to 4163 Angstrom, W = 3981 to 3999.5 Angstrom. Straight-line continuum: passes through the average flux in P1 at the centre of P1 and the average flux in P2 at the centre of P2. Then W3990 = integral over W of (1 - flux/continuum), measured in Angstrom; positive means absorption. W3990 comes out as -2.9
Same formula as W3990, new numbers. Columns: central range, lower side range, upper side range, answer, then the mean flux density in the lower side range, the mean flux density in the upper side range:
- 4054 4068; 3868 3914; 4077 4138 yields -2.8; 0.995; 1.08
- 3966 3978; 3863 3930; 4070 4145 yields 3.9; 1.03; 1.12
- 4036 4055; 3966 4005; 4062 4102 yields -3.4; 1.08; 1.16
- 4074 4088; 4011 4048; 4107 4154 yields 0.5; 1.36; 1.19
